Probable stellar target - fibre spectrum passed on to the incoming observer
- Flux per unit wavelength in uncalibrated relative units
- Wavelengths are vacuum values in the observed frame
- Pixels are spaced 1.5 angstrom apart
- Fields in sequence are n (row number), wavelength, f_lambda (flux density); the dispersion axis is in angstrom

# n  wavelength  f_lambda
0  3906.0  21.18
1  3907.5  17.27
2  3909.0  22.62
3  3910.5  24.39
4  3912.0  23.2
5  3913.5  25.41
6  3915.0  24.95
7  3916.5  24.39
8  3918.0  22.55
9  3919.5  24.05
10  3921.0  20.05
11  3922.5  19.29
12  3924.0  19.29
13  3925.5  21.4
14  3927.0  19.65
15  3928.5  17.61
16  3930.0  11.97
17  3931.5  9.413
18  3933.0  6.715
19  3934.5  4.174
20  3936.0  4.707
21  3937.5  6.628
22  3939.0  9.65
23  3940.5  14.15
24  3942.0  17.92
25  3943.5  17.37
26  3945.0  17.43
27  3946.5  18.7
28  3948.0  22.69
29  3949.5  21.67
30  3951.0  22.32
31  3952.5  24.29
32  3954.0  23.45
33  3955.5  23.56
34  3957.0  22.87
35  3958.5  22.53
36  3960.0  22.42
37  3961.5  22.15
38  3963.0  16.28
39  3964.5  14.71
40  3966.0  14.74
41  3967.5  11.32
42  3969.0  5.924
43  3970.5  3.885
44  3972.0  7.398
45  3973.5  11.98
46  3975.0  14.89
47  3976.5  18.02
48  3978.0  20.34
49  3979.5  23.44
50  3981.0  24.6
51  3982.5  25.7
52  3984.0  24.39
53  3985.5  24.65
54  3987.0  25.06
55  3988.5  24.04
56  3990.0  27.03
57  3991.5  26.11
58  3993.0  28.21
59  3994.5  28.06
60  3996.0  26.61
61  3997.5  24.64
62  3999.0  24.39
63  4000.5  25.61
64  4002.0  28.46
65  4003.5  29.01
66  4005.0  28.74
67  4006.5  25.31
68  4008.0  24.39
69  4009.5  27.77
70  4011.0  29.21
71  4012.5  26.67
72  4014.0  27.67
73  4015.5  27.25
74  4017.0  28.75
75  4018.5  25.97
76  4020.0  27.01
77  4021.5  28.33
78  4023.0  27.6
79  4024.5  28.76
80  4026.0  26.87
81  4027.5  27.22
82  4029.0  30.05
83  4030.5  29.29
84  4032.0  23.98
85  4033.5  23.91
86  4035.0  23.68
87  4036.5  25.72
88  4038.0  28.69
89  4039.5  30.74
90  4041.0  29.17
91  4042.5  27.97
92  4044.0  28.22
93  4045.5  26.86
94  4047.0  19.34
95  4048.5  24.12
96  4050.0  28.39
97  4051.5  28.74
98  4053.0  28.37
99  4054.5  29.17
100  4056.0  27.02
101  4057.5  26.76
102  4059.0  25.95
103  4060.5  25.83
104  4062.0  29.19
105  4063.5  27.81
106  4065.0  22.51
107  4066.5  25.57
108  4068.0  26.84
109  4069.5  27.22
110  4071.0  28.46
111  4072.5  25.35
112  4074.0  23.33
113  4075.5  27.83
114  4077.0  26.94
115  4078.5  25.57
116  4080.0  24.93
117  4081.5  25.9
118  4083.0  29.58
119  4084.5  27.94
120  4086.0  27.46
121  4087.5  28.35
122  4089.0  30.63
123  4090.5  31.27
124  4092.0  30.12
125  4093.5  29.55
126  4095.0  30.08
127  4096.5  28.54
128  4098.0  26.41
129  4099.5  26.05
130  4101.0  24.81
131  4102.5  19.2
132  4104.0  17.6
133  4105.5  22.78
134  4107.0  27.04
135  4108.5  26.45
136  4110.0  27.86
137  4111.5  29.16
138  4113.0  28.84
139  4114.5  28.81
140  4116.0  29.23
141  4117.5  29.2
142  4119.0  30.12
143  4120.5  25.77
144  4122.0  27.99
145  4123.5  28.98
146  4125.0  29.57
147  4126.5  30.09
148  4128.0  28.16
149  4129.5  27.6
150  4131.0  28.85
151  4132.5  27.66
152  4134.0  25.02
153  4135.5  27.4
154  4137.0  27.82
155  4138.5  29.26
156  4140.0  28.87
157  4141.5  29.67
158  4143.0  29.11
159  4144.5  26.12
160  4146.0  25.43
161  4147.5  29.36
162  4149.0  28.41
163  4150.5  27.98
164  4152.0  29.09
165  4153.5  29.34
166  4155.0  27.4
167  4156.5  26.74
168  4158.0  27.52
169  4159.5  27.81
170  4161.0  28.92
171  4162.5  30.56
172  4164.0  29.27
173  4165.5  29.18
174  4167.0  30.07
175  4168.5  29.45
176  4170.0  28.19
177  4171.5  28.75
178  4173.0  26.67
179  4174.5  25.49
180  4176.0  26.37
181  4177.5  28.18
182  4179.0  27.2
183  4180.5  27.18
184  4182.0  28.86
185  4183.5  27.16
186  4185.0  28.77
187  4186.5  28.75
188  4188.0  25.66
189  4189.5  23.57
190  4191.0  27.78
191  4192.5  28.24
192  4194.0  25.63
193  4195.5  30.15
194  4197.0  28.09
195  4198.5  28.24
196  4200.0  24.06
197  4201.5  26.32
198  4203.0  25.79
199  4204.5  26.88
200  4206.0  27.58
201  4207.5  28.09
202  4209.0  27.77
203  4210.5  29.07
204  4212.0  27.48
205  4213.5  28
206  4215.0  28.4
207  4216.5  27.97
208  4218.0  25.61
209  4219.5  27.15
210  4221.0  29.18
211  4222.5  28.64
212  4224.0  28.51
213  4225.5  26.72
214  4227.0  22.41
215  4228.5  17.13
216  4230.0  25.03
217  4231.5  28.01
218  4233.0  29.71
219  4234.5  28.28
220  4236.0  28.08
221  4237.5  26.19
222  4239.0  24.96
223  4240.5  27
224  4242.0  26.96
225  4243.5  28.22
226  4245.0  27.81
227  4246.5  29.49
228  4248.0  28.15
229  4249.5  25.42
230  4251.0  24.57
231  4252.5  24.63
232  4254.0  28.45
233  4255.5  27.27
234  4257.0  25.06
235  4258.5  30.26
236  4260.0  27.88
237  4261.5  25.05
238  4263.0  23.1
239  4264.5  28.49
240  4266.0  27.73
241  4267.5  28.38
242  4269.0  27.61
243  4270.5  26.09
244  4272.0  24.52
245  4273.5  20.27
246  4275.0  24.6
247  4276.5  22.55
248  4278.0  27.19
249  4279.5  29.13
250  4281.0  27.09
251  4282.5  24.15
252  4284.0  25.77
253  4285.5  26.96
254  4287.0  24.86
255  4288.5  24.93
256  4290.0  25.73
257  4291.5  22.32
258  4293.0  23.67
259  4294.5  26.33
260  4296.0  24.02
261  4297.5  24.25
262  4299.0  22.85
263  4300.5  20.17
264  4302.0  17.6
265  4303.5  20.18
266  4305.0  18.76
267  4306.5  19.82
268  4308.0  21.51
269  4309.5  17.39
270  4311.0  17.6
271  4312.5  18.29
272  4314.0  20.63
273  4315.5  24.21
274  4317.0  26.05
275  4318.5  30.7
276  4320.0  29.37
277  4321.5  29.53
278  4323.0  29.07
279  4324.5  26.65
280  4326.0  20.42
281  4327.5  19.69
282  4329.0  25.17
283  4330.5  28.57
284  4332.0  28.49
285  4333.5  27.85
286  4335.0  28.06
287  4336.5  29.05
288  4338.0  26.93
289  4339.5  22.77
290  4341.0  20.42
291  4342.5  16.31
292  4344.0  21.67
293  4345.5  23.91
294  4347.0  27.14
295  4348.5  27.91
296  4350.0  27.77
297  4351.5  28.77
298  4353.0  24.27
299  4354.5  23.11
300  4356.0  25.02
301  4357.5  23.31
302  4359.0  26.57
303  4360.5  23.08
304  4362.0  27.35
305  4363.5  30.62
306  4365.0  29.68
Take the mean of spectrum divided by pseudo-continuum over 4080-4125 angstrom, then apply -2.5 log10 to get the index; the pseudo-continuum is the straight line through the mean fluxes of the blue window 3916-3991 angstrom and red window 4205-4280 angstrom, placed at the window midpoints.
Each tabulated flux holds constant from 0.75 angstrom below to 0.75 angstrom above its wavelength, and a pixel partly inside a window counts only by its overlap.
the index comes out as -0.22 mag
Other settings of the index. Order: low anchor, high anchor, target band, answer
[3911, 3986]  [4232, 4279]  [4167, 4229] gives -0.093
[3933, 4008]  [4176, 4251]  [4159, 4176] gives -0.112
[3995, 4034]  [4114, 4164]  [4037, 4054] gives 0.002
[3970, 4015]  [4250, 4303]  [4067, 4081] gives -0.092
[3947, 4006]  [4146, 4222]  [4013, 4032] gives -0.210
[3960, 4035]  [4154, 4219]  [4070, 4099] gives -0.099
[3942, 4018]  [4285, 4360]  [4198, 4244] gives -0.145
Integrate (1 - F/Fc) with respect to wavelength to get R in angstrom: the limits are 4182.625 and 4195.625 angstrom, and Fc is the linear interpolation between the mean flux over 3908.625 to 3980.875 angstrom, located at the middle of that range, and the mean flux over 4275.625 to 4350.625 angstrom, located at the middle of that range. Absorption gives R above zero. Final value -3.09 angstrom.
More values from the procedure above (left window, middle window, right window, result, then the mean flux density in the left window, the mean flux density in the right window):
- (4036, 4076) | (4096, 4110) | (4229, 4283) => 1.23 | 26.9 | 26.6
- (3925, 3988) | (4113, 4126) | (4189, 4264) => -3.27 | 17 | 26.9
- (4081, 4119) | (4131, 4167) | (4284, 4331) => -2.41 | 27.4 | 23.5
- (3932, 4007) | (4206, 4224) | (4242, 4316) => -3.41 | 19.5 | 24.5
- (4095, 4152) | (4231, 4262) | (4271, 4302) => -2.56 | 27.4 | 24.4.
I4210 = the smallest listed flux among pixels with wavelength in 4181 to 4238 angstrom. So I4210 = 17.13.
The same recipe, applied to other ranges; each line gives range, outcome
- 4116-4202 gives 23.57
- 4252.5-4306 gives 17.6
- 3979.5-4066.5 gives 19.34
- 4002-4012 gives 24.39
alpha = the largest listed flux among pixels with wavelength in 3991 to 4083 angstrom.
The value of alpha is 30.74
